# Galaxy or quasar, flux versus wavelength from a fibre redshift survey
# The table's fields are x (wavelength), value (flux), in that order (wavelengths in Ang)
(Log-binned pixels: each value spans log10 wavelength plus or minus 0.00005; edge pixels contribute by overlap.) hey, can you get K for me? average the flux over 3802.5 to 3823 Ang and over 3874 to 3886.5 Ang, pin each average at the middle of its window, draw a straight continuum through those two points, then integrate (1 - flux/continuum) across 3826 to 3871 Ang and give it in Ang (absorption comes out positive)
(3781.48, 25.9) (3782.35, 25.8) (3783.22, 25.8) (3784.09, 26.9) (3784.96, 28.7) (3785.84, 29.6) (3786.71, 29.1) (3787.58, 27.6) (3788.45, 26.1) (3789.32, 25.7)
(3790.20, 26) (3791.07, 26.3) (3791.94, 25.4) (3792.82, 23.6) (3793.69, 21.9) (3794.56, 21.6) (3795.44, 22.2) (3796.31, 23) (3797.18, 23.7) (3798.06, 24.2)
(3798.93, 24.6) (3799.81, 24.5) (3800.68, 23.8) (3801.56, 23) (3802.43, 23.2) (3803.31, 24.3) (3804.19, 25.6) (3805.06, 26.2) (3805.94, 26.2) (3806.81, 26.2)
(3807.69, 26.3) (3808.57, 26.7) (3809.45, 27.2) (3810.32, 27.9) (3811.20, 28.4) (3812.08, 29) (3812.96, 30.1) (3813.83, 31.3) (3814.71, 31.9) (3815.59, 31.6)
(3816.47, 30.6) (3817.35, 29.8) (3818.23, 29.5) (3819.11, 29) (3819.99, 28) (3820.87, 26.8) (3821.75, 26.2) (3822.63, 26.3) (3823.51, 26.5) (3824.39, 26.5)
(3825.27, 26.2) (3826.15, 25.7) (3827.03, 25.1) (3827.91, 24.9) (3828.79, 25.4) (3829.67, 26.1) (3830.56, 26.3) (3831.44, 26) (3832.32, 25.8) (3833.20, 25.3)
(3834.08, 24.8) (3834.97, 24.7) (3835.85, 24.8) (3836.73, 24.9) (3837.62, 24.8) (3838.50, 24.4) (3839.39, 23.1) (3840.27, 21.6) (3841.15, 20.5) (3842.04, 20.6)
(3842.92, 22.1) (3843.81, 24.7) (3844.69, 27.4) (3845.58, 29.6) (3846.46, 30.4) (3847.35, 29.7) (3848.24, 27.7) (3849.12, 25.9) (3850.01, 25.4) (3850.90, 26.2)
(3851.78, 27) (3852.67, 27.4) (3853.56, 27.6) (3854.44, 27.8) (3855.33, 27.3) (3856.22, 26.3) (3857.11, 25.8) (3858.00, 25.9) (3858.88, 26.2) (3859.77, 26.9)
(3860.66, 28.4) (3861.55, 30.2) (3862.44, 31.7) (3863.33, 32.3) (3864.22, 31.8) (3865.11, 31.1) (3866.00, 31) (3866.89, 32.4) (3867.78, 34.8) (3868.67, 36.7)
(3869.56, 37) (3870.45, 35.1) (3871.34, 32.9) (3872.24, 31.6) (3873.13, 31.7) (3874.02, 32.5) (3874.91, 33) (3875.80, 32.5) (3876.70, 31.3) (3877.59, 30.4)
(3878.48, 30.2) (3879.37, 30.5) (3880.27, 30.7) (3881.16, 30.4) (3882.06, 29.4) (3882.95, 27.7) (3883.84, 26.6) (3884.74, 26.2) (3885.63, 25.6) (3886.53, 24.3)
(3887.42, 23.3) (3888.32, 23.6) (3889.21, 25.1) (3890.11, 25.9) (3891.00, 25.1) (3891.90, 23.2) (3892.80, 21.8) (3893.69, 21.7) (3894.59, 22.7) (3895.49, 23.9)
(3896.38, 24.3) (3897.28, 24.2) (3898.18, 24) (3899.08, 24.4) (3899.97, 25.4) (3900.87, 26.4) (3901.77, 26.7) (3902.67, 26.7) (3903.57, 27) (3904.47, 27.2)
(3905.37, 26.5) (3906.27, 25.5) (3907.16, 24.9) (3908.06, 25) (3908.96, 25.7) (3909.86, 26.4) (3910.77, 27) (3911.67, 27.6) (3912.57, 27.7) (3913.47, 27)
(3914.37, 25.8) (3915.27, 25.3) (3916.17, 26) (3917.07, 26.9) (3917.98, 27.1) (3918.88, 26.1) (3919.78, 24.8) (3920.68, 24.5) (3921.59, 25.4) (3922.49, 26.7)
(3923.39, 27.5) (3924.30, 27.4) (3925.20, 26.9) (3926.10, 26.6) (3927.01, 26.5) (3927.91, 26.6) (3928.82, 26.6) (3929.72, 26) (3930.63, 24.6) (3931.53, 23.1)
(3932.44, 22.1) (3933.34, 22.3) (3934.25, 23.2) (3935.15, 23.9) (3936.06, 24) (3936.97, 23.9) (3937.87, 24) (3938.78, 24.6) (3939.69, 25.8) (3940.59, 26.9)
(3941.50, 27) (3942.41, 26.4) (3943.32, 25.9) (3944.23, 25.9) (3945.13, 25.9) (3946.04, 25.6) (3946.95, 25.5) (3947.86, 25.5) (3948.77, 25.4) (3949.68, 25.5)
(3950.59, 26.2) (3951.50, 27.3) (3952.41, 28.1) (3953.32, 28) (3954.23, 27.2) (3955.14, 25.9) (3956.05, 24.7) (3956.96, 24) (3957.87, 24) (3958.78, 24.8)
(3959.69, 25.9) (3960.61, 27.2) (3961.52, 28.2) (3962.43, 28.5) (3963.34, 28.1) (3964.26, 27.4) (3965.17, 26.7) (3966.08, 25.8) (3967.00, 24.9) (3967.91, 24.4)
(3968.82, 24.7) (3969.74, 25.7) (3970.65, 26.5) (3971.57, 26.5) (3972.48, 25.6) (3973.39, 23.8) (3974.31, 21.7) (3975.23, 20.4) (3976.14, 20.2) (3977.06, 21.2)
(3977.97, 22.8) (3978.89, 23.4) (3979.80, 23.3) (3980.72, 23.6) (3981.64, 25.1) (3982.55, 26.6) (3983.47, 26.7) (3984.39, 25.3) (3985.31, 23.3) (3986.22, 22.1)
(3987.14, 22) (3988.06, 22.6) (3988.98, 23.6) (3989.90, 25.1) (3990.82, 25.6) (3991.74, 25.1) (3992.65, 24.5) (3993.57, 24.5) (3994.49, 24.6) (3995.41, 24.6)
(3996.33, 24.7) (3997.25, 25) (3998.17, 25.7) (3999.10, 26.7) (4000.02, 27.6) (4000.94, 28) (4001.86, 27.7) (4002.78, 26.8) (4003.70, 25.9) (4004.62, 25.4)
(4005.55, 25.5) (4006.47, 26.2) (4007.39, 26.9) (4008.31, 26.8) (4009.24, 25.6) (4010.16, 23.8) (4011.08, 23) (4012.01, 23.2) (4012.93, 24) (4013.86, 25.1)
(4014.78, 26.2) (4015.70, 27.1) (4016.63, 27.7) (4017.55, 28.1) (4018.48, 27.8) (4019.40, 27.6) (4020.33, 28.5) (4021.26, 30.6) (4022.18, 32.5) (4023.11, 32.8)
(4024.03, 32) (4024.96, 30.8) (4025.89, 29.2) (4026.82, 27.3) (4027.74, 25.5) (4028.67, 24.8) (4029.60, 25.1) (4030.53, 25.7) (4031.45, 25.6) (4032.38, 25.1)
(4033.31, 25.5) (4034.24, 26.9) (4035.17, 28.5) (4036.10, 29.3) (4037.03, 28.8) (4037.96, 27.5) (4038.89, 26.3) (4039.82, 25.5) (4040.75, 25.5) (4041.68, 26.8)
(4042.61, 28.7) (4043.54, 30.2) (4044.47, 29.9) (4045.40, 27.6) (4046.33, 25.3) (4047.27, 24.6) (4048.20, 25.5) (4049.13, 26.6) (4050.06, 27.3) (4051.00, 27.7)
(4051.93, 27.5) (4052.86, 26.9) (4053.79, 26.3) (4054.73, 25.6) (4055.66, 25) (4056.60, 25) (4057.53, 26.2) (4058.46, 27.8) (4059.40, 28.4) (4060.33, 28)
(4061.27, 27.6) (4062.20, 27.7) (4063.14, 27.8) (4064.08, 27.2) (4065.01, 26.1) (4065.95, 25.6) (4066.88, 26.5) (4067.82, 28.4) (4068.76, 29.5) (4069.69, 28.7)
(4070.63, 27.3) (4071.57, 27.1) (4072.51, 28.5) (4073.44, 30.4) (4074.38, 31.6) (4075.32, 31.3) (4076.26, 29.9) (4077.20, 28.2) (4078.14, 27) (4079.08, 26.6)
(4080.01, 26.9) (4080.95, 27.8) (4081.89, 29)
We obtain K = 2.2 Ang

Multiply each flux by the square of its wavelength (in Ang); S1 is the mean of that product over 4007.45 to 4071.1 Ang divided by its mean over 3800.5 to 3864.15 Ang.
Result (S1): 1.13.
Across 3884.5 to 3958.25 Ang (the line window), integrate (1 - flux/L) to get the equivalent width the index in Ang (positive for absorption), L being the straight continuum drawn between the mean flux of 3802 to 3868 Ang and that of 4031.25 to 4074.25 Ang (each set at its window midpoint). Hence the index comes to 4.6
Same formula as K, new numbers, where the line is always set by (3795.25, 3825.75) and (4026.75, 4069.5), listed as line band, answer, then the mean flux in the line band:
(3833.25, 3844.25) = 1.4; 23.5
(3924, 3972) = 2.0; 25.7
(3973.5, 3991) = 2.3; 23.4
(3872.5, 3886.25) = -1.6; 29.9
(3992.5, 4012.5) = 1.0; 25.6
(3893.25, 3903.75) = 0.8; 24.7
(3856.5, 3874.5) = -3.0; 31.3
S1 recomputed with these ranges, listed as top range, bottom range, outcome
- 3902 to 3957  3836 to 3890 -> 0.94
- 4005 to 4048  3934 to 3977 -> 1.10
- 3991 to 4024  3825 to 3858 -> 1.13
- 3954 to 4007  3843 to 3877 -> 0.90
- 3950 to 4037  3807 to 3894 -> 1.00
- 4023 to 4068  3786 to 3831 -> 1.16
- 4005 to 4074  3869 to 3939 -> 1.09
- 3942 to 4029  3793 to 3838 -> 1.08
